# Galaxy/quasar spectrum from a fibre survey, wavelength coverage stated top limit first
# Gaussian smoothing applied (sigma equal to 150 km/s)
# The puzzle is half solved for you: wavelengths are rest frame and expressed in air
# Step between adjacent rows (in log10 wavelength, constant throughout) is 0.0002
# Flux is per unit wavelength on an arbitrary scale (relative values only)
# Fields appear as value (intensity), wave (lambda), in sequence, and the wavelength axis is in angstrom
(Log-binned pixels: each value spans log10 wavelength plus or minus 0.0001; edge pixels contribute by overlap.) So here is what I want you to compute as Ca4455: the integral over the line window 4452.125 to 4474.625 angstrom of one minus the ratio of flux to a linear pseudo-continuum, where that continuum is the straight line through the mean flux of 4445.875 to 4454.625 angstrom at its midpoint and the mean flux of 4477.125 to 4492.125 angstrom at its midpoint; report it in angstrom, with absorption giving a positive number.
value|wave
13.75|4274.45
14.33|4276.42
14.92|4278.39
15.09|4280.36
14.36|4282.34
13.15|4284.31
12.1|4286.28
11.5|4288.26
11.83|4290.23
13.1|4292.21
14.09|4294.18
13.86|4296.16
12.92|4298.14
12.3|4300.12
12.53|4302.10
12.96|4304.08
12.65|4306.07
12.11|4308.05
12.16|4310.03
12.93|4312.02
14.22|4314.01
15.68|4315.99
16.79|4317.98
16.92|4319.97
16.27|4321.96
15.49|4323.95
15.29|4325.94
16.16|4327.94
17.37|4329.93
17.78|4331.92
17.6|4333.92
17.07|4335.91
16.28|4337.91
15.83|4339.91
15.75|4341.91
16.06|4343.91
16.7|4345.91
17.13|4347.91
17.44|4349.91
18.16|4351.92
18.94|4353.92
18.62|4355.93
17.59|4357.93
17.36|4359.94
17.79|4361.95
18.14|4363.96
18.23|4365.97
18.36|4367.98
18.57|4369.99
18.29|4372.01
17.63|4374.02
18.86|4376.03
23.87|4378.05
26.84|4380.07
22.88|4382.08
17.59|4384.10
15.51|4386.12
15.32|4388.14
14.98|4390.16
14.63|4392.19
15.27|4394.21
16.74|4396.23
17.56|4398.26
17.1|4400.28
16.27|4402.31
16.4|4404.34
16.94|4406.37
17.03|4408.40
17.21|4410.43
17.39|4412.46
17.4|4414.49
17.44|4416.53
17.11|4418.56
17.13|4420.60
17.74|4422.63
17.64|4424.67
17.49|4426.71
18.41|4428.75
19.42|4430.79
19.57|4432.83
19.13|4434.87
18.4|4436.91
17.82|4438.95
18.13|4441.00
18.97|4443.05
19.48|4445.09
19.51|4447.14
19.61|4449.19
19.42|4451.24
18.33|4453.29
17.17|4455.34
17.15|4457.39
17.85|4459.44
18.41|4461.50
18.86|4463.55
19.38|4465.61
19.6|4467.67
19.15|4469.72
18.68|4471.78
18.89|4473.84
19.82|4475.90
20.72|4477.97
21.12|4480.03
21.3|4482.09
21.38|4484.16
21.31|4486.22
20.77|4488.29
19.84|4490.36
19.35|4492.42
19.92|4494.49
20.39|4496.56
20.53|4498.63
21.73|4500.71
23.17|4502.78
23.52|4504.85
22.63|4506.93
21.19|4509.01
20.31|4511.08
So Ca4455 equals 1.5 angstrom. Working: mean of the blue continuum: 19.1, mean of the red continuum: 20.9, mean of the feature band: 18.5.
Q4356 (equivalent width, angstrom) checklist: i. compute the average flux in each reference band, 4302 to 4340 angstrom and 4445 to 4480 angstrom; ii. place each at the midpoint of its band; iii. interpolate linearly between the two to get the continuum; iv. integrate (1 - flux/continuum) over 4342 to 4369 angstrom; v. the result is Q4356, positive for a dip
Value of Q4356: -2.5 angstrom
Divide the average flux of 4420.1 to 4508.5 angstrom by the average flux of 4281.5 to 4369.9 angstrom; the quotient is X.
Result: 1.26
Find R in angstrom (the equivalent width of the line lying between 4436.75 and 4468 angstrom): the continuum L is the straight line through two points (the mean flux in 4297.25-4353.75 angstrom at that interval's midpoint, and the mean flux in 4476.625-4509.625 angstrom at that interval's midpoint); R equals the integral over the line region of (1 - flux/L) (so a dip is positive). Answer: 1.82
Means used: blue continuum 15.4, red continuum 21.2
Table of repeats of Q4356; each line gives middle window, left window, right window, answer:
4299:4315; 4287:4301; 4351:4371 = 1.3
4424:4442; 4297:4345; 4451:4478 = -0.5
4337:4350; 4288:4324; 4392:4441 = -1.2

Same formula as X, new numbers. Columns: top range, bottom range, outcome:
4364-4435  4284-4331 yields 1.28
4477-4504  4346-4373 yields 1.16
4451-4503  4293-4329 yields 1.39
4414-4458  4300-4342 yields 1.21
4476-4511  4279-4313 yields 1.63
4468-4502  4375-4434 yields 1.14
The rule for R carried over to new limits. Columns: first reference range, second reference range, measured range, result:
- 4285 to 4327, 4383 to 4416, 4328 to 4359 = -5.0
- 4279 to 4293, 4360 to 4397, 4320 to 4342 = -1.3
